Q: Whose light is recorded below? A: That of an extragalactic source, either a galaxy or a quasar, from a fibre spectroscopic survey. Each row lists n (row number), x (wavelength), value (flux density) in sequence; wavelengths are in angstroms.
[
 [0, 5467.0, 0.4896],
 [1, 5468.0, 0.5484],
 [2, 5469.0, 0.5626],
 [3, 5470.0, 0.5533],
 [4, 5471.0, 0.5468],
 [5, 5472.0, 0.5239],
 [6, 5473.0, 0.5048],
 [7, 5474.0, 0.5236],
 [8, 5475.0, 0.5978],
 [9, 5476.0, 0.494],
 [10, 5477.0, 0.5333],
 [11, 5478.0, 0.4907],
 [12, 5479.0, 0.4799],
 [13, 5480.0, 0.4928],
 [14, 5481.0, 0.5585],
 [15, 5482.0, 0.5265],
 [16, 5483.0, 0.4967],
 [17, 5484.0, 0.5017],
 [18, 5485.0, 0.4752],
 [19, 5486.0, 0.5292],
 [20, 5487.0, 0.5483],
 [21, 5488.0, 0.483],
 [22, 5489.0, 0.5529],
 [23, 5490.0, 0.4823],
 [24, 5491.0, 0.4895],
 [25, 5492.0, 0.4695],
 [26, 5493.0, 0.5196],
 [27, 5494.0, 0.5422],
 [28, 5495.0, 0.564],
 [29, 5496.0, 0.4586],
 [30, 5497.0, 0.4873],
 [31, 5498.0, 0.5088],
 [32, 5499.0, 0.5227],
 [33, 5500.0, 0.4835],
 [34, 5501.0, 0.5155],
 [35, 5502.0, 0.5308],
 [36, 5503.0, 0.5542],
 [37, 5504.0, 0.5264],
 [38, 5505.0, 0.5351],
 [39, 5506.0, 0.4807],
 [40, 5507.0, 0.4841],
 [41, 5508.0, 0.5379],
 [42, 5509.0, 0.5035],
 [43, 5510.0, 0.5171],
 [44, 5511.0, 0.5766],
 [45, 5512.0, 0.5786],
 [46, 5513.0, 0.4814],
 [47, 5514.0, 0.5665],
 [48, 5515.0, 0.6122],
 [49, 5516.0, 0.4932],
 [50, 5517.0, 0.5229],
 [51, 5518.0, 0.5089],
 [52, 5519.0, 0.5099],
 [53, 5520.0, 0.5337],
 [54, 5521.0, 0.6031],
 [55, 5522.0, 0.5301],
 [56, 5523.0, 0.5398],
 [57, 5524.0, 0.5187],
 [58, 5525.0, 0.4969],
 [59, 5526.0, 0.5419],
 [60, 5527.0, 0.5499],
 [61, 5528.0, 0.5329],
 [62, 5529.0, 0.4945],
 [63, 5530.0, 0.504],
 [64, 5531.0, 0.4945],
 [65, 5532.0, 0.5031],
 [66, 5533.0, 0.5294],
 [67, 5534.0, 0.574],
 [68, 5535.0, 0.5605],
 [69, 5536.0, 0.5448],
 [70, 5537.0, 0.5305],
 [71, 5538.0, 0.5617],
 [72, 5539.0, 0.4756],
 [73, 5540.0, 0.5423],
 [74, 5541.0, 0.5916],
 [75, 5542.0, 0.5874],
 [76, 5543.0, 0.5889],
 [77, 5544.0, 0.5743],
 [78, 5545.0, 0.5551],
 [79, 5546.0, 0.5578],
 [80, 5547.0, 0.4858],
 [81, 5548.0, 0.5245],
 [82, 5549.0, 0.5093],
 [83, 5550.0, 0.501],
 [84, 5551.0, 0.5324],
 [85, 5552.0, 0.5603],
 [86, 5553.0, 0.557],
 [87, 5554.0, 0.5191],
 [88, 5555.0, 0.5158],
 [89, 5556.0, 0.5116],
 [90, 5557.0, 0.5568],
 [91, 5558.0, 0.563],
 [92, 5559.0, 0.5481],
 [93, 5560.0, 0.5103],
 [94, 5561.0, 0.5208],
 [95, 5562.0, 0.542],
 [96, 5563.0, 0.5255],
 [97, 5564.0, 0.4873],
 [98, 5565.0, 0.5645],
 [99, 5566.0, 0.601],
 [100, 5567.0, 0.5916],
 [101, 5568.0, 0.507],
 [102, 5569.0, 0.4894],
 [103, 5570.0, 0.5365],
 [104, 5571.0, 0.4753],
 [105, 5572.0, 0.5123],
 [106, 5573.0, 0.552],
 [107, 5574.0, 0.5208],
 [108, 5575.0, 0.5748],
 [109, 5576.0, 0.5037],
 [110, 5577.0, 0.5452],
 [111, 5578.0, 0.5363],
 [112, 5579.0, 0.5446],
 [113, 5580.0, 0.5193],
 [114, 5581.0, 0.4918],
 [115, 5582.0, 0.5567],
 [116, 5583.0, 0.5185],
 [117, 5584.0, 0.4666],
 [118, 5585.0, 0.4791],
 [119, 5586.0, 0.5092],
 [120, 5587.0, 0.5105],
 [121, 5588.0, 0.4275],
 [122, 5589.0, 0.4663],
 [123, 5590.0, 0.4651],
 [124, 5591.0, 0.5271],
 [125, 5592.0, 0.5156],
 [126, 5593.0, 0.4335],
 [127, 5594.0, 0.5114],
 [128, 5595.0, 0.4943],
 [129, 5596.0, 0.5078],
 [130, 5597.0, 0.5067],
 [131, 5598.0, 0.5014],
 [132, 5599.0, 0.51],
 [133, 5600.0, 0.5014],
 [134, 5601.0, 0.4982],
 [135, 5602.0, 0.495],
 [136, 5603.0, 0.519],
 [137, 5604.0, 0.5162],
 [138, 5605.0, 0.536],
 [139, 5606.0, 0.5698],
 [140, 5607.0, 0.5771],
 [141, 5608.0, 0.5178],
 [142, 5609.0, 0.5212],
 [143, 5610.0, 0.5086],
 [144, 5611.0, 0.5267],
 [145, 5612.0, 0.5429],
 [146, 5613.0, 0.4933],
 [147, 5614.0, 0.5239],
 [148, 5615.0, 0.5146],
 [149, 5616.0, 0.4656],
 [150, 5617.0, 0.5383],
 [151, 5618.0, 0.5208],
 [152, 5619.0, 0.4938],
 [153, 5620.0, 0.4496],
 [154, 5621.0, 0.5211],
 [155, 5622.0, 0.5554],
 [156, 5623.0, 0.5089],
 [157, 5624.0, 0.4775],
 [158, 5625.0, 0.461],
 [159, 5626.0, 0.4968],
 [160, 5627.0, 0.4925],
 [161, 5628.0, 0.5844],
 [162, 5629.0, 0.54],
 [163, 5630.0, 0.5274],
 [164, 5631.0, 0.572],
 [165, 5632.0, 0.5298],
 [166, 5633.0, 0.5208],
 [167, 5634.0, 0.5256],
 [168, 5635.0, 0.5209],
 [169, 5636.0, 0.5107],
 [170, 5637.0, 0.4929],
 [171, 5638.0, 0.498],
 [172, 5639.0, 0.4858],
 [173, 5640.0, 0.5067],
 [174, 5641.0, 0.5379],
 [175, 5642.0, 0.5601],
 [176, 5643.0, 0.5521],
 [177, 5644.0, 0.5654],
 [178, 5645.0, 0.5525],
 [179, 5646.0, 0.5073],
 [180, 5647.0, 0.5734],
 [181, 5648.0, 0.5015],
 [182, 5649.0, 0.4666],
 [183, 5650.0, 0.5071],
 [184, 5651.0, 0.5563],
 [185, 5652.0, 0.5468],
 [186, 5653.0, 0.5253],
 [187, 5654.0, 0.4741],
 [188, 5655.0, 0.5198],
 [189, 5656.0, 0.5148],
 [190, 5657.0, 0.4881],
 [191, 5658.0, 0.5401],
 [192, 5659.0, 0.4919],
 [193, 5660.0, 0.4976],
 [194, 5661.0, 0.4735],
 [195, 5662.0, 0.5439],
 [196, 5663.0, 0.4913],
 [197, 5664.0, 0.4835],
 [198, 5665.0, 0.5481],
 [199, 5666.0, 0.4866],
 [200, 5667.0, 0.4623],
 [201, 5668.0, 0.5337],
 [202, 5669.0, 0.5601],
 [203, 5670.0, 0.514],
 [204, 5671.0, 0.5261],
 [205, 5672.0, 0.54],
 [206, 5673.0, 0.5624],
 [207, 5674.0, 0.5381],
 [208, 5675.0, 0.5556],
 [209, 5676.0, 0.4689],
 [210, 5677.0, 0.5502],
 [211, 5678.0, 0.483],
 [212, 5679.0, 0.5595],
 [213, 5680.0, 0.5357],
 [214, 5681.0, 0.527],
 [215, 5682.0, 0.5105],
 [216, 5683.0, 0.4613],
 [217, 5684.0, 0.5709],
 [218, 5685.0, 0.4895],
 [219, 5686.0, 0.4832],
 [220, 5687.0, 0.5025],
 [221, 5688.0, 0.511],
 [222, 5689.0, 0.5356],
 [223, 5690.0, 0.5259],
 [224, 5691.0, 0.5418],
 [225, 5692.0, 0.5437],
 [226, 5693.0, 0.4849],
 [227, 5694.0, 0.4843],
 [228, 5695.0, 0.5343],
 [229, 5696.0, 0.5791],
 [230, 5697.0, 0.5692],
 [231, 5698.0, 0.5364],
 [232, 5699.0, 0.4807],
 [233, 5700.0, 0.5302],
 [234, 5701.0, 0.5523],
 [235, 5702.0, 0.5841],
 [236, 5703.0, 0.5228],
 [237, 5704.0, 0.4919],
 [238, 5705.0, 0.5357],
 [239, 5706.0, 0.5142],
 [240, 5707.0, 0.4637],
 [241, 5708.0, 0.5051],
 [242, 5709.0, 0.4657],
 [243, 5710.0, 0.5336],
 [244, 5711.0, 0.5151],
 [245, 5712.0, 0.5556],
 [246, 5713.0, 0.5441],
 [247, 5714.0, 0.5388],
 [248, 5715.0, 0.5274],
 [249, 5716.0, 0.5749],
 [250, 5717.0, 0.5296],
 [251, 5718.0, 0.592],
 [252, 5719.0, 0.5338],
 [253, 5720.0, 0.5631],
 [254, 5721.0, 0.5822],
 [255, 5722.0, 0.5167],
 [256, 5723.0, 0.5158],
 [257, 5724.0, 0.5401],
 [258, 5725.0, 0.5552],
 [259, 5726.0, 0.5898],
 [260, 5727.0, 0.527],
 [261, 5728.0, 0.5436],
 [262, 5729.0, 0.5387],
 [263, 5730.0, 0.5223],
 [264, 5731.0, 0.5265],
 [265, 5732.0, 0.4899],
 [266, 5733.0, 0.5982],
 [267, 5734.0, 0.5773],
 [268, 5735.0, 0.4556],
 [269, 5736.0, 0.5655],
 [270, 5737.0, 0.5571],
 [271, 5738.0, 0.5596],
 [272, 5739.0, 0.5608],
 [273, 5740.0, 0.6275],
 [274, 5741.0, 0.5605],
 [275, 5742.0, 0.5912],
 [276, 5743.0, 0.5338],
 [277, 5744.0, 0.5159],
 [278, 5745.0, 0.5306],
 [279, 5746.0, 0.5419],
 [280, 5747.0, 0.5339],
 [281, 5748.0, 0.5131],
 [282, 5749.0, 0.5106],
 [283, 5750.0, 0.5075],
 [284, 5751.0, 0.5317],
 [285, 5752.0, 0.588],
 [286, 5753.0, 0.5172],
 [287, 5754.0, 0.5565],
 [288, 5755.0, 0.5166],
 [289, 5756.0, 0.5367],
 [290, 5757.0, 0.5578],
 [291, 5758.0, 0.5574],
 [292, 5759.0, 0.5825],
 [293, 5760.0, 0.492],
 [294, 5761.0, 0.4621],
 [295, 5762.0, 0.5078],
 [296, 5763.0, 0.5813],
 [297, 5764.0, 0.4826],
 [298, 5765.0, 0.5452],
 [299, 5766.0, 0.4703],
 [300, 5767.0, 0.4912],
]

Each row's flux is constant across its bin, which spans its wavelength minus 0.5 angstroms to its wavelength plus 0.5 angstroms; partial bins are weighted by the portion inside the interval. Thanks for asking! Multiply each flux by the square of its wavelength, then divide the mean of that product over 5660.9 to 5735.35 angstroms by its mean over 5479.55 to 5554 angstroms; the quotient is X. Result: 1.1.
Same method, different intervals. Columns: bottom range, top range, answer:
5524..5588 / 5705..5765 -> 1.08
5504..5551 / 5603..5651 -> 1.01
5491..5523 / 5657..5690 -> 1.05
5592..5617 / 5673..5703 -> 1.06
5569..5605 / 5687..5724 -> 1.09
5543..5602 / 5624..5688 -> 1.03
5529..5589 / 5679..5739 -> 1.06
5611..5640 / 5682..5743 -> 1.08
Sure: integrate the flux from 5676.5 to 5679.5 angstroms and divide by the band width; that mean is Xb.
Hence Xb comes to 0.531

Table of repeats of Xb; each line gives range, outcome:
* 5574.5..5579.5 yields 0.541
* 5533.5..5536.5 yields 0.56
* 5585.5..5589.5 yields 0.478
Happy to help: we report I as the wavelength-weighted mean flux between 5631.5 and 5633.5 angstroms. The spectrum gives 0.525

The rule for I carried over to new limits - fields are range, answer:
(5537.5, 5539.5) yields 0.519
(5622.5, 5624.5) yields 0.493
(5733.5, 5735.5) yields 0.516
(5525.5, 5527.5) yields 0.546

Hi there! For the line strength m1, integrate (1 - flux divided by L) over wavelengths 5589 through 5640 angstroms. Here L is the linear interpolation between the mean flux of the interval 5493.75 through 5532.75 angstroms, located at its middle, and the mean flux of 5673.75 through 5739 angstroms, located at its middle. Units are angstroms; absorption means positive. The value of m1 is 1.5 angstroms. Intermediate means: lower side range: 0.524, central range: 0.512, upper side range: 0.531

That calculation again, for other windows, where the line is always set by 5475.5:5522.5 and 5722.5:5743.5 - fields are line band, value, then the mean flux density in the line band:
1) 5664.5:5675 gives 0.2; 0.528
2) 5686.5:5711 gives 1.0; 0.522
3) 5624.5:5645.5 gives 0.4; 0.525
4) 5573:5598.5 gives 1.2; 0.506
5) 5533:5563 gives -0.9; 0.541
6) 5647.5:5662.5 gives 0.8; 0.51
